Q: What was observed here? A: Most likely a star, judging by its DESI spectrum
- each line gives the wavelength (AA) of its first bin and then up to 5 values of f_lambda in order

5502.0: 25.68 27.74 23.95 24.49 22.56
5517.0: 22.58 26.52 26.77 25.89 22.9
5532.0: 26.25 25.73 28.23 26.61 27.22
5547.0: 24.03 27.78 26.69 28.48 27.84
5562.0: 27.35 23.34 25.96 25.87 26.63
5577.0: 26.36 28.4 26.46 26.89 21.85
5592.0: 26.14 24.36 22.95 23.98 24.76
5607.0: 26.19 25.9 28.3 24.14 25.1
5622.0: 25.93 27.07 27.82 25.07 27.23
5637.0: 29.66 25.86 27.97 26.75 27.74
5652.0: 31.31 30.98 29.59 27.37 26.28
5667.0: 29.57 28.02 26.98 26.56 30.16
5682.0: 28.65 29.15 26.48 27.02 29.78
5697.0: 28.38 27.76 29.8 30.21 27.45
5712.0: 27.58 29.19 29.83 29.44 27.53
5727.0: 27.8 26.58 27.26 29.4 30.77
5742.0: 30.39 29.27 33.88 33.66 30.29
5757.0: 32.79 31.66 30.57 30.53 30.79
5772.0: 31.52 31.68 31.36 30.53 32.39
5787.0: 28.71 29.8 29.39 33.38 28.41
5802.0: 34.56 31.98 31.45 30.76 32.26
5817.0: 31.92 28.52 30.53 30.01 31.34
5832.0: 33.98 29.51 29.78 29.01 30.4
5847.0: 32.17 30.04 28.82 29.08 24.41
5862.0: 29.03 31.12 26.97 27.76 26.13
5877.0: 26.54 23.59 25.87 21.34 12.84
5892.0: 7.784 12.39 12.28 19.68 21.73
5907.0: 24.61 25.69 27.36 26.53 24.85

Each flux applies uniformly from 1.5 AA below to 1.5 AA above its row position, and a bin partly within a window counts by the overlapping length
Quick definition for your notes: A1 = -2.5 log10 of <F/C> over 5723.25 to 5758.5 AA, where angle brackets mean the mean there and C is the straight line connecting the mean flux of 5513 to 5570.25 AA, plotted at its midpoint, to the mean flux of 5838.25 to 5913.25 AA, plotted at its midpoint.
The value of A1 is -0.20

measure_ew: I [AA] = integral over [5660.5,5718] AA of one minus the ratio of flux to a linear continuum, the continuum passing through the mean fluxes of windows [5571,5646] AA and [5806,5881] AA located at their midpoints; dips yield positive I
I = -2.24 AA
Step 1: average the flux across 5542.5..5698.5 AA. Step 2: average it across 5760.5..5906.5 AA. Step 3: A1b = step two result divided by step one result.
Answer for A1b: 1.03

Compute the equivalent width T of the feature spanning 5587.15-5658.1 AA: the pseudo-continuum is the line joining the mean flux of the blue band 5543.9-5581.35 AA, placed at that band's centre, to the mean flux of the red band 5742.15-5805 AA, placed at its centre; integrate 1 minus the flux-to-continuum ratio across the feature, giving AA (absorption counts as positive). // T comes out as 3.72 AA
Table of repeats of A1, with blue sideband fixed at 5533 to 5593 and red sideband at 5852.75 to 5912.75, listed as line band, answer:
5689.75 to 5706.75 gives -0.158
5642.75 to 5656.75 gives -0.144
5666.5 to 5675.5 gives -0.109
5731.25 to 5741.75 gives -0.193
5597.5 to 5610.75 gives 0.047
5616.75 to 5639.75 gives -0.043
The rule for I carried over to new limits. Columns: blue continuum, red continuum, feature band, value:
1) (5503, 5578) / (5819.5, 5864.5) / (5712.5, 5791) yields -4.4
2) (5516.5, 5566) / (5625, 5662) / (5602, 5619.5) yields 1.1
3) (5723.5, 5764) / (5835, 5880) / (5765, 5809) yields -2.3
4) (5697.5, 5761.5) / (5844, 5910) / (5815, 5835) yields -4.0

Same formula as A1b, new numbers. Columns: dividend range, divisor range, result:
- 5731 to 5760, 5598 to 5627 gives 1.20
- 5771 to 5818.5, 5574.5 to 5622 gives 1.23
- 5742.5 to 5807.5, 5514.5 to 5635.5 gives 1.21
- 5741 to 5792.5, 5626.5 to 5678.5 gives 1.11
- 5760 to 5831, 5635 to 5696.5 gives 1.10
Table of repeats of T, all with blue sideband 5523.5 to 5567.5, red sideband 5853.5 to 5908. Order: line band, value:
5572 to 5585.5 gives -0.5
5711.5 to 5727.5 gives -2.9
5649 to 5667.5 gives -3.0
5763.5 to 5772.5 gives -2.7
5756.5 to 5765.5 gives -2.9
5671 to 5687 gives -2.2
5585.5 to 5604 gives 1.1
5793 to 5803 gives -3.5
